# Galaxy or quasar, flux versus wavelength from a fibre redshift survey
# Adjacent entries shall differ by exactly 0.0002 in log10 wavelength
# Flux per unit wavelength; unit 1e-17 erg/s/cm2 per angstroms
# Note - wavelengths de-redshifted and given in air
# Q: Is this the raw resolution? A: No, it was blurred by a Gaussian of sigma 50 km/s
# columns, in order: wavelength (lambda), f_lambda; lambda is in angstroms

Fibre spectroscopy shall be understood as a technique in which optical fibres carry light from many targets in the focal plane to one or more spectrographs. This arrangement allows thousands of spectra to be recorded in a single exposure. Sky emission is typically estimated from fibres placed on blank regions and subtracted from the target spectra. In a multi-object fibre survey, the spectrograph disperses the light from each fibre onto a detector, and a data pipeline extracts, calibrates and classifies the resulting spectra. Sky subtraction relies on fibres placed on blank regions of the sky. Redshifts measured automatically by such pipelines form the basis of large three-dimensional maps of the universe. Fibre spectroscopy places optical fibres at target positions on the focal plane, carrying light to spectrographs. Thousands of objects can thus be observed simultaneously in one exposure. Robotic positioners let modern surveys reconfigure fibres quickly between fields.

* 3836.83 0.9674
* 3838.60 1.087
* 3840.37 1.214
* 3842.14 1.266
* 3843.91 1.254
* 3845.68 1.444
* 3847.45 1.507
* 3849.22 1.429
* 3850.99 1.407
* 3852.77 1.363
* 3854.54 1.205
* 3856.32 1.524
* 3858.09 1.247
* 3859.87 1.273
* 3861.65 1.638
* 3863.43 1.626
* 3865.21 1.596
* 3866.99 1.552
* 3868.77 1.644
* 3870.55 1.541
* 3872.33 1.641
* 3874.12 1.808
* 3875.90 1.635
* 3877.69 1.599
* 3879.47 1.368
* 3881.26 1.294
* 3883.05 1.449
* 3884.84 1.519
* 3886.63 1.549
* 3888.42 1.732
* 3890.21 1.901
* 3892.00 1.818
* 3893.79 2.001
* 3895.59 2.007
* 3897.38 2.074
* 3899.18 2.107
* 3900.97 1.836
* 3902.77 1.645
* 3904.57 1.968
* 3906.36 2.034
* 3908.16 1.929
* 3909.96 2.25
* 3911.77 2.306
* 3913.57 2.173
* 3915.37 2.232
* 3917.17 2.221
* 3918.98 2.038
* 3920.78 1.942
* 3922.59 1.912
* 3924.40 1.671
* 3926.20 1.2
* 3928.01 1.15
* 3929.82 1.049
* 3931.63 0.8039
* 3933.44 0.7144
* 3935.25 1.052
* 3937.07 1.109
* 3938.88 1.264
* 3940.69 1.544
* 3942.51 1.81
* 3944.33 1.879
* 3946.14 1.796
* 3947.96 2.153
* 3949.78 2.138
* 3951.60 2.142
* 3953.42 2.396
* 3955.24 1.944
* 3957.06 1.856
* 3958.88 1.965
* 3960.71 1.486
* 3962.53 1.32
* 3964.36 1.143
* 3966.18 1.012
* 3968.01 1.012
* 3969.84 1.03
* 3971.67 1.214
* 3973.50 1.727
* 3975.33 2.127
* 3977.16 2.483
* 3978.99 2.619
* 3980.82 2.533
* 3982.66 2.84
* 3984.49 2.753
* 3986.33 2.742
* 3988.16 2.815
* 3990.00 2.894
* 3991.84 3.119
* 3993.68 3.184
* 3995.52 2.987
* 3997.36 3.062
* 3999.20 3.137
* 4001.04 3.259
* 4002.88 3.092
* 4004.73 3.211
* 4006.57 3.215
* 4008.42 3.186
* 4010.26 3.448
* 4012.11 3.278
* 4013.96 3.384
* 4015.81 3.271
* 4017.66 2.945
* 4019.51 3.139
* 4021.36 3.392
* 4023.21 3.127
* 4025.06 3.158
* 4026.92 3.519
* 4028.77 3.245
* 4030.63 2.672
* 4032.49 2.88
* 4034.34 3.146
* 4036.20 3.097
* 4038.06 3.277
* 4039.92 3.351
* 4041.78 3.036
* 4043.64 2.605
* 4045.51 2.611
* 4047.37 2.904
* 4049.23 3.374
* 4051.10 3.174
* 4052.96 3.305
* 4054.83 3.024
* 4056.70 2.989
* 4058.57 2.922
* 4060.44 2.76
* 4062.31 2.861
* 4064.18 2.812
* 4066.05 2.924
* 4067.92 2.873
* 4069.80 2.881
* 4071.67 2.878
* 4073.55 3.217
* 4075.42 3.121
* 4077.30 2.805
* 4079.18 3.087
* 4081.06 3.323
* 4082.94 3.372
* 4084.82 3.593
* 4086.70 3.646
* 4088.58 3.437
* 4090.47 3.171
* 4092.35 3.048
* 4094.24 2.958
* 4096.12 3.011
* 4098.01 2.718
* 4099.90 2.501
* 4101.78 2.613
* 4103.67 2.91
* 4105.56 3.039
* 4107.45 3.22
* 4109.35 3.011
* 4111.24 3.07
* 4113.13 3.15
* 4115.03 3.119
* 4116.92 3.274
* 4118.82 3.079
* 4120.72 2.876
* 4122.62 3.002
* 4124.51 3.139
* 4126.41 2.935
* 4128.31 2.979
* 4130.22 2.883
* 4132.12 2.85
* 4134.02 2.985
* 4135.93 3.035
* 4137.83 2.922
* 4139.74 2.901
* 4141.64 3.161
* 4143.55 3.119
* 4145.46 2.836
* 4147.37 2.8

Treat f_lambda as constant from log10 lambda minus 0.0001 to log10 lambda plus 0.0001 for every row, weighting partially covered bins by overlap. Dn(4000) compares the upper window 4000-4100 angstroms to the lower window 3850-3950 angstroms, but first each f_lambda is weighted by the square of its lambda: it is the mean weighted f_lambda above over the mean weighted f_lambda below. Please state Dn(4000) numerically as 2.02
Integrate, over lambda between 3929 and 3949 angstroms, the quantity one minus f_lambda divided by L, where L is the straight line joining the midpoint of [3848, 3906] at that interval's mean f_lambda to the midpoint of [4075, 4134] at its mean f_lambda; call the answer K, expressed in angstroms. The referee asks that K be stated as 6.34 angstroms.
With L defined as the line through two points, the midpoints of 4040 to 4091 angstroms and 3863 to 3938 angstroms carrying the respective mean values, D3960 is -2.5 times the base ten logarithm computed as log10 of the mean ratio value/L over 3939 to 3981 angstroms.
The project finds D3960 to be 0.22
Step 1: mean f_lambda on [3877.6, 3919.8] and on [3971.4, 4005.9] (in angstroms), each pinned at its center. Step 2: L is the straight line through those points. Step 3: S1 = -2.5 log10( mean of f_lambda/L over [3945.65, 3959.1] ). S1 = 0.17 mag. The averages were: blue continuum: 1.88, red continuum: 2.76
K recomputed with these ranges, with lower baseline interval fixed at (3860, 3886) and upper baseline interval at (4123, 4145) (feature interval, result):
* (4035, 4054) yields -4.4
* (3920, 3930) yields 1.8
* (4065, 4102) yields -4.9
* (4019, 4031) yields -4.1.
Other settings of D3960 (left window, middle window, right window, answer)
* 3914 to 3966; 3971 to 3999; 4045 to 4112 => -0.24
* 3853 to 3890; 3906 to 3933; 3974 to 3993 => 0.13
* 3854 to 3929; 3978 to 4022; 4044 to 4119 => -0.23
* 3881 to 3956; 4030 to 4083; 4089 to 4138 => -0.15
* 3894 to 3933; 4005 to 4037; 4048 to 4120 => -0.22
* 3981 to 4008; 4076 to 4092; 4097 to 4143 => -0.11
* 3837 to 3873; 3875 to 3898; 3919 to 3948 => -0.18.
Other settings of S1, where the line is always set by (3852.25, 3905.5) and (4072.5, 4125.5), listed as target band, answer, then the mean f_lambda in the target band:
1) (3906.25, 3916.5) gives -0.17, 2.16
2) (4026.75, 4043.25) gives -0.16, 3.1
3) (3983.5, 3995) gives -0.23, 2.92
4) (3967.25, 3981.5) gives 0.23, 1.84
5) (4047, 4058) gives -0.13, 3.13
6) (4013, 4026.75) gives -0.25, 3.22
